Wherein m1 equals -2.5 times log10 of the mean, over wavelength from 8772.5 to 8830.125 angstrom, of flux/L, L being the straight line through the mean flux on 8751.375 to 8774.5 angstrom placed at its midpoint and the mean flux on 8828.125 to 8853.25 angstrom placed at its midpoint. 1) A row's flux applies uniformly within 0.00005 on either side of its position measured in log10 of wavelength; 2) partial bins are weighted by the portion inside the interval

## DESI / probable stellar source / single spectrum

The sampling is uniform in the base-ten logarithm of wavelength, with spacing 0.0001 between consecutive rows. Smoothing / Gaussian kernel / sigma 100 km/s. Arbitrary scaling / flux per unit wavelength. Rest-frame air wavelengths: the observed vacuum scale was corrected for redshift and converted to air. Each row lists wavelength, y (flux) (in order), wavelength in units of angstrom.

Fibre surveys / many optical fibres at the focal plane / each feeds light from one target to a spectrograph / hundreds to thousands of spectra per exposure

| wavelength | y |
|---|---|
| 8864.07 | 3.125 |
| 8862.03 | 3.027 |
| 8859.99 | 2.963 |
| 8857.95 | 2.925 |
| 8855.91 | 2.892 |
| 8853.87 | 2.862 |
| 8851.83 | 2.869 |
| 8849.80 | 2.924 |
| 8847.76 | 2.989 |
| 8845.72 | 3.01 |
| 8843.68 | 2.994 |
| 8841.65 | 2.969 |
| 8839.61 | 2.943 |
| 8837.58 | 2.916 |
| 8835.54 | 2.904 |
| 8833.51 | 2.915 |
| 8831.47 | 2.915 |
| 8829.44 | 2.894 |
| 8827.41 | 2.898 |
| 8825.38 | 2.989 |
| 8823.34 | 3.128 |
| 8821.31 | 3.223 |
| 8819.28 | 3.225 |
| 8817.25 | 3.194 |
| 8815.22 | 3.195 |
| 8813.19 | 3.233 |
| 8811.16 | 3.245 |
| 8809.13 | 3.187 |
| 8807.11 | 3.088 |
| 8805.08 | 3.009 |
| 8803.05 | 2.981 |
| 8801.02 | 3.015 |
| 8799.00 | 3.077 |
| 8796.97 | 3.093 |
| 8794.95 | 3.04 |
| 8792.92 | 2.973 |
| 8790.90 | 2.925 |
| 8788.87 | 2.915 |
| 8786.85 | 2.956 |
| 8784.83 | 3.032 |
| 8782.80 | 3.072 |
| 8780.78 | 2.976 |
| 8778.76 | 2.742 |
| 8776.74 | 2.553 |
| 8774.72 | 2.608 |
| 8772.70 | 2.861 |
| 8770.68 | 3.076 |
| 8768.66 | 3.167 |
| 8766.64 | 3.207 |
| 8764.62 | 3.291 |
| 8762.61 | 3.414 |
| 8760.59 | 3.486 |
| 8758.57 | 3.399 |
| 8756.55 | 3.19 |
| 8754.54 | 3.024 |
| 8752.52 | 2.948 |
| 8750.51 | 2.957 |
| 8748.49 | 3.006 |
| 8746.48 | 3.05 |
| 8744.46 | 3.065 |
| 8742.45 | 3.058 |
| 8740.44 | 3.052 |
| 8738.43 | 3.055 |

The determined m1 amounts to 0.013 mag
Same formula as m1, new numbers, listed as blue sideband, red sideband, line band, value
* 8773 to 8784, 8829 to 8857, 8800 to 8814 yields -0.09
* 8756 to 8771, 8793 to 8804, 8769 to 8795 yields 0.09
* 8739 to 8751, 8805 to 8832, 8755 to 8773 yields -0.06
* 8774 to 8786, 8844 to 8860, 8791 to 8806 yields -0.06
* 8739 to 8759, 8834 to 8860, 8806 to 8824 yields -0.08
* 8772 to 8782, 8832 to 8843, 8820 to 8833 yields -0.04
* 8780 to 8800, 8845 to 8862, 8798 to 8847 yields -0.03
